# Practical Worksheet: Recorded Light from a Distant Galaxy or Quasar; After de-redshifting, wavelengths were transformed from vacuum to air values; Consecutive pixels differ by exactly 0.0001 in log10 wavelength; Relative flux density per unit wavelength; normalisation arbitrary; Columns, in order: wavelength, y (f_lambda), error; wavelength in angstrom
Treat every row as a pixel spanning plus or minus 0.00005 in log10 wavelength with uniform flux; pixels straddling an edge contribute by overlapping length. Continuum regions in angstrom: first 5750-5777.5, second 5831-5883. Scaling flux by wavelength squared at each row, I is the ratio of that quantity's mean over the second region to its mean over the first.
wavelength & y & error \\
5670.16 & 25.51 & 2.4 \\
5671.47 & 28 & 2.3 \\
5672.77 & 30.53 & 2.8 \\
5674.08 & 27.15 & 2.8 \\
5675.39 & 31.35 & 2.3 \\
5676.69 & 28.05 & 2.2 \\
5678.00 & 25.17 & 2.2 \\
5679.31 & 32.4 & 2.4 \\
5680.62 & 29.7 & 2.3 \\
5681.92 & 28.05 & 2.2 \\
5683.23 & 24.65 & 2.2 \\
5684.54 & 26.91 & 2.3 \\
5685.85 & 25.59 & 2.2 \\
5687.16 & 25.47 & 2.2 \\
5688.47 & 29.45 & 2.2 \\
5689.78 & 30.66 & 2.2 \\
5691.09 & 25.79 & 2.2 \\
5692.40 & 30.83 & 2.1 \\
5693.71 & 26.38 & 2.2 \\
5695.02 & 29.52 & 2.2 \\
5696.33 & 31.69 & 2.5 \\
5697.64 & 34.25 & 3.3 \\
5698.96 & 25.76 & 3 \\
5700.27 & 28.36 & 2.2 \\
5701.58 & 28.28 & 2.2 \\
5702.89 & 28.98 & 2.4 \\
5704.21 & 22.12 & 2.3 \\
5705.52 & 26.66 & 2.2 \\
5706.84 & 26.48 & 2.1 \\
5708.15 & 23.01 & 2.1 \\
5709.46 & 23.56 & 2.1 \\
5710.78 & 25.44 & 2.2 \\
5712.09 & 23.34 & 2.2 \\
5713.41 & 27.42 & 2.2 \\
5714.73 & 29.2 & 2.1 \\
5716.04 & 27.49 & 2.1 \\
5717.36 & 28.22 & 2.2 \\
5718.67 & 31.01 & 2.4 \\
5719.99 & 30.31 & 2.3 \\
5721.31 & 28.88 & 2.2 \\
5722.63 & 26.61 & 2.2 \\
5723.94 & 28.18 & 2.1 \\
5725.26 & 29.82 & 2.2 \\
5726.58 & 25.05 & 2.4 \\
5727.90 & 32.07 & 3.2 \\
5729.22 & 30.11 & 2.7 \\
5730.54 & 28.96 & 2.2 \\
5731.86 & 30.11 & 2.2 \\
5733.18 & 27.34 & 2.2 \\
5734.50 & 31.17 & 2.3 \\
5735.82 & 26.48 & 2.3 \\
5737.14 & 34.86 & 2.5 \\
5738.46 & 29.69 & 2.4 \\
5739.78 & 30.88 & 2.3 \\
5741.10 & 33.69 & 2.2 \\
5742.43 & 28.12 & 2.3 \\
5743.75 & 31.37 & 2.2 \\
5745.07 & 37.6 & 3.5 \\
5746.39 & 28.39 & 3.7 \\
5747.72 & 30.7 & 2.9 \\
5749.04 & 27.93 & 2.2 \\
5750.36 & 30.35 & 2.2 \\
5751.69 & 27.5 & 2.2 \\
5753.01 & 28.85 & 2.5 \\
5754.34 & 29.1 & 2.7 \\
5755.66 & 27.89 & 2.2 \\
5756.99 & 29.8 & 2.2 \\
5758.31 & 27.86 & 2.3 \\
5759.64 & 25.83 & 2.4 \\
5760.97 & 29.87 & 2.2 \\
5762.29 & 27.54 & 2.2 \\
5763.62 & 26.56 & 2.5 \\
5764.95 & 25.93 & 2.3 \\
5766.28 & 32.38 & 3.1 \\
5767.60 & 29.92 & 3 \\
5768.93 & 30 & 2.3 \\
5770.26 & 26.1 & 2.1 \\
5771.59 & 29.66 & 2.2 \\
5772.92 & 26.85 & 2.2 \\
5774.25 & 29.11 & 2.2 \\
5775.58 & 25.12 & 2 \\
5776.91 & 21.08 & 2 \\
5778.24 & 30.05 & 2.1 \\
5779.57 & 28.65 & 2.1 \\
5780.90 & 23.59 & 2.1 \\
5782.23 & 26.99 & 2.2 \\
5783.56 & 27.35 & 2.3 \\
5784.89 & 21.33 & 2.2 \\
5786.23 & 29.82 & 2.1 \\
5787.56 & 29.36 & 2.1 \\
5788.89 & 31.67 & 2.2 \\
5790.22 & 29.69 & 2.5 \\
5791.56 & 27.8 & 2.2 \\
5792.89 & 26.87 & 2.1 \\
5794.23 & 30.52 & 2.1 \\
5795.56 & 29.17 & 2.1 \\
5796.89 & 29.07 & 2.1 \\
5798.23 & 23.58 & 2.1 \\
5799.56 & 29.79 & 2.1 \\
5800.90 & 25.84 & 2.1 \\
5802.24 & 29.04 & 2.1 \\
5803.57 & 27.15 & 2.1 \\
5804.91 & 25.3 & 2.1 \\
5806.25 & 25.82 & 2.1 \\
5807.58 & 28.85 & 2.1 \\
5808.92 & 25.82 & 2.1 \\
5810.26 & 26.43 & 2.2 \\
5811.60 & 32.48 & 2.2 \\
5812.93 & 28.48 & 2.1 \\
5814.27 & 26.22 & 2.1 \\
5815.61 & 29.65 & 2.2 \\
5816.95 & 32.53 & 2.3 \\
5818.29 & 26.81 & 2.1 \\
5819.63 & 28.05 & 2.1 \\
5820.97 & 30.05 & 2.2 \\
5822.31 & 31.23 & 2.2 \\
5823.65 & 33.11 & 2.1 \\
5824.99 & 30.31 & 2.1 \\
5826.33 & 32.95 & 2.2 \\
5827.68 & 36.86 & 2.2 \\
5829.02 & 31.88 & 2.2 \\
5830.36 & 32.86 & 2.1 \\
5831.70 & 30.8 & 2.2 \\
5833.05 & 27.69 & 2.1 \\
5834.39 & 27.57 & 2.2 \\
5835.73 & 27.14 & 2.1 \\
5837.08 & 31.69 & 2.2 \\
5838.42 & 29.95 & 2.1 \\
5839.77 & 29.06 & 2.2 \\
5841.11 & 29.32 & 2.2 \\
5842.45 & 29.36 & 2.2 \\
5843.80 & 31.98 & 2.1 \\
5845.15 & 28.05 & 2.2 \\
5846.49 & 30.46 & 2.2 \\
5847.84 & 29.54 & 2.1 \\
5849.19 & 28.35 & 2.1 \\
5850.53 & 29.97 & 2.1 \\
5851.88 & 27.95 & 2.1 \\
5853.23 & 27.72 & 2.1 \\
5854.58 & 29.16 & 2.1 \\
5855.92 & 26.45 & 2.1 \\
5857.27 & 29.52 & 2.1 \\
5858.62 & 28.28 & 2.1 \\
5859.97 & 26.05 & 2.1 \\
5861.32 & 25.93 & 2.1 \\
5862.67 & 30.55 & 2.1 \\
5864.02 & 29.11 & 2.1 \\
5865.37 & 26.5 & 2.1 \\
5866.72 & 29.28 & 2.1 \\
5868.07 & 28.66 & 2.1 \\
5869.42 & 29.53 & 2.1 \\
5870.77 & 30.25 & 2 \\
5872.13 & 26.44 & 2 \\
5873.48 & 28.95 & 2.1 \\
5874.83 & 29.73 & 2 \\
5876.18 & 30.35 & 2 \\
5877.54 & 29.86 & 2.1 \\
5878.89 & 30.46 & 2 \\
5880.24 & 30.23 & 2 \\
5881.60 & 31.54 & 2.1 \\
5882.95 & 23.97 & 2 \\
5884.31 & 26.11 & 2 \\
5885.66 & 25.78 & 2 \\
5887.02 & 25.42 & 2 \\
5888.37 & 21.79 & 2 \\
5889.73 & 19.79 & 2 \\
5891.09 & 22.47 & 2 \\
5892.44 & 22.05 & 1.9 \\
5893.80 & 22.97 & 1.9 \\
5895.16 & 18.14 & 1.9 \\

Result 1.07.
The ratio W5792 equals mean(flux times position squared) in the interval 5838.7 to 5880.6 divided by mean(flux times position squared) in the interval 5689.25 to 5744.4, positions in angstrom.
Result 1.07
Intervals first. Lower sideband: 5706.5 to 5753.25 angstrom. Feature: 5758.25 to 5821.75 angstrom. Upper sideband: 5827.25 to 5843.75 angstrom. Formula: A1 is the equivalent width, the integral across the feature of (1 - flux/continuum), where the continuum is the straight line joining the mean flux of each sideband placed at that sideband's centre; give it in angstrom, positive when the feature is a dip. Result 3.94 angstrom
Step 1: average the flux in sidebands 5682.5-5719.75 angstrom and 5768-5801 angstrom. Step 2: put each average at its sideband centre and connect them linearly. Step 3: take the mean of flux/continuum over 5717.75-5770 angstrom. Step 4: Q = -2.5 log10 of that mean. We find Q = -0.07 mag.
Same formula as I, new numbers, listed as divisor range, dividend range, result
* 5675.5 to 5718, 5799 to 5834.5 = 1.12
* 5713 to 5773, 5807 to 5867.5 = 1.04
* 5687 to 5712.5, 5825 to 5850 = 1.16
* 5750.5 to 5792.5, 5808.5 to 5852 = 1.09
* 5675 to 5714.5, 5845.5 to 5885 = 1.11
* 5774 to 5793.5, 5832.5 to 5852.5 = 1.10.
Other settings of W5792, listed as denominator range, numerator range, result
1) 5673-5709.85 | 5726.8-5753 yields 1.11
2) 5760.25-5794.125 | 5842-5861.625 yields 1.06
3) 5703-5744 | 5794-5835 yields 1.07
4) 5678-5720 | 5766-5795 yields 1.04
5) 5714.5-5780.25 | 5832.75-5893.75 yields 1.00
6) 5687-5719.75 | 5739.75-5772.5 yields 1.08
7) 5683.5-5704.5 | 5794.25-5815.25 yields 1.02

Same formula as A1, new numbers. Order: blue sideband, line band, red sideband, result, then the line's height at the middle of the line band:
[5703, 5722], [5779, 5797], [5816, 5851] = 0.6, 28.9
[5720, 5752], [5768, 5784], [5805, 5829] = 1.4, 29.8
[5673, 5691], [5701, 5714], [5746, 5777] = 1.2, 28.1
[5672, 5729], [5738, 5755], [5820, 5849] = -0.9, 28.8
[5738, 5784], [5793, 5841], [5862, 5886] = -0.9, 28.7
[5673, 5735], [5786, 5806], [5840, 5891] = -0.1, 28.1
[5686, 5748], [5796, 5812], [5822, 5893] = 0.7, 28.7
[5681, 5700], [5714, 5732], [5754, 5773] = -0.4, 28.3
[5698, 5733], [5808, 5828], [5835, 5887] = -1.1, 28.4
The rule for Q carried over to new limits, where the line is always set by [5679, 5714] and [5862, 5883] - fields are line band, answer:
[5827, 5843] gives -0.055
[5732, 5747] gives -0.112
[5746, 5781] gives 0.000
